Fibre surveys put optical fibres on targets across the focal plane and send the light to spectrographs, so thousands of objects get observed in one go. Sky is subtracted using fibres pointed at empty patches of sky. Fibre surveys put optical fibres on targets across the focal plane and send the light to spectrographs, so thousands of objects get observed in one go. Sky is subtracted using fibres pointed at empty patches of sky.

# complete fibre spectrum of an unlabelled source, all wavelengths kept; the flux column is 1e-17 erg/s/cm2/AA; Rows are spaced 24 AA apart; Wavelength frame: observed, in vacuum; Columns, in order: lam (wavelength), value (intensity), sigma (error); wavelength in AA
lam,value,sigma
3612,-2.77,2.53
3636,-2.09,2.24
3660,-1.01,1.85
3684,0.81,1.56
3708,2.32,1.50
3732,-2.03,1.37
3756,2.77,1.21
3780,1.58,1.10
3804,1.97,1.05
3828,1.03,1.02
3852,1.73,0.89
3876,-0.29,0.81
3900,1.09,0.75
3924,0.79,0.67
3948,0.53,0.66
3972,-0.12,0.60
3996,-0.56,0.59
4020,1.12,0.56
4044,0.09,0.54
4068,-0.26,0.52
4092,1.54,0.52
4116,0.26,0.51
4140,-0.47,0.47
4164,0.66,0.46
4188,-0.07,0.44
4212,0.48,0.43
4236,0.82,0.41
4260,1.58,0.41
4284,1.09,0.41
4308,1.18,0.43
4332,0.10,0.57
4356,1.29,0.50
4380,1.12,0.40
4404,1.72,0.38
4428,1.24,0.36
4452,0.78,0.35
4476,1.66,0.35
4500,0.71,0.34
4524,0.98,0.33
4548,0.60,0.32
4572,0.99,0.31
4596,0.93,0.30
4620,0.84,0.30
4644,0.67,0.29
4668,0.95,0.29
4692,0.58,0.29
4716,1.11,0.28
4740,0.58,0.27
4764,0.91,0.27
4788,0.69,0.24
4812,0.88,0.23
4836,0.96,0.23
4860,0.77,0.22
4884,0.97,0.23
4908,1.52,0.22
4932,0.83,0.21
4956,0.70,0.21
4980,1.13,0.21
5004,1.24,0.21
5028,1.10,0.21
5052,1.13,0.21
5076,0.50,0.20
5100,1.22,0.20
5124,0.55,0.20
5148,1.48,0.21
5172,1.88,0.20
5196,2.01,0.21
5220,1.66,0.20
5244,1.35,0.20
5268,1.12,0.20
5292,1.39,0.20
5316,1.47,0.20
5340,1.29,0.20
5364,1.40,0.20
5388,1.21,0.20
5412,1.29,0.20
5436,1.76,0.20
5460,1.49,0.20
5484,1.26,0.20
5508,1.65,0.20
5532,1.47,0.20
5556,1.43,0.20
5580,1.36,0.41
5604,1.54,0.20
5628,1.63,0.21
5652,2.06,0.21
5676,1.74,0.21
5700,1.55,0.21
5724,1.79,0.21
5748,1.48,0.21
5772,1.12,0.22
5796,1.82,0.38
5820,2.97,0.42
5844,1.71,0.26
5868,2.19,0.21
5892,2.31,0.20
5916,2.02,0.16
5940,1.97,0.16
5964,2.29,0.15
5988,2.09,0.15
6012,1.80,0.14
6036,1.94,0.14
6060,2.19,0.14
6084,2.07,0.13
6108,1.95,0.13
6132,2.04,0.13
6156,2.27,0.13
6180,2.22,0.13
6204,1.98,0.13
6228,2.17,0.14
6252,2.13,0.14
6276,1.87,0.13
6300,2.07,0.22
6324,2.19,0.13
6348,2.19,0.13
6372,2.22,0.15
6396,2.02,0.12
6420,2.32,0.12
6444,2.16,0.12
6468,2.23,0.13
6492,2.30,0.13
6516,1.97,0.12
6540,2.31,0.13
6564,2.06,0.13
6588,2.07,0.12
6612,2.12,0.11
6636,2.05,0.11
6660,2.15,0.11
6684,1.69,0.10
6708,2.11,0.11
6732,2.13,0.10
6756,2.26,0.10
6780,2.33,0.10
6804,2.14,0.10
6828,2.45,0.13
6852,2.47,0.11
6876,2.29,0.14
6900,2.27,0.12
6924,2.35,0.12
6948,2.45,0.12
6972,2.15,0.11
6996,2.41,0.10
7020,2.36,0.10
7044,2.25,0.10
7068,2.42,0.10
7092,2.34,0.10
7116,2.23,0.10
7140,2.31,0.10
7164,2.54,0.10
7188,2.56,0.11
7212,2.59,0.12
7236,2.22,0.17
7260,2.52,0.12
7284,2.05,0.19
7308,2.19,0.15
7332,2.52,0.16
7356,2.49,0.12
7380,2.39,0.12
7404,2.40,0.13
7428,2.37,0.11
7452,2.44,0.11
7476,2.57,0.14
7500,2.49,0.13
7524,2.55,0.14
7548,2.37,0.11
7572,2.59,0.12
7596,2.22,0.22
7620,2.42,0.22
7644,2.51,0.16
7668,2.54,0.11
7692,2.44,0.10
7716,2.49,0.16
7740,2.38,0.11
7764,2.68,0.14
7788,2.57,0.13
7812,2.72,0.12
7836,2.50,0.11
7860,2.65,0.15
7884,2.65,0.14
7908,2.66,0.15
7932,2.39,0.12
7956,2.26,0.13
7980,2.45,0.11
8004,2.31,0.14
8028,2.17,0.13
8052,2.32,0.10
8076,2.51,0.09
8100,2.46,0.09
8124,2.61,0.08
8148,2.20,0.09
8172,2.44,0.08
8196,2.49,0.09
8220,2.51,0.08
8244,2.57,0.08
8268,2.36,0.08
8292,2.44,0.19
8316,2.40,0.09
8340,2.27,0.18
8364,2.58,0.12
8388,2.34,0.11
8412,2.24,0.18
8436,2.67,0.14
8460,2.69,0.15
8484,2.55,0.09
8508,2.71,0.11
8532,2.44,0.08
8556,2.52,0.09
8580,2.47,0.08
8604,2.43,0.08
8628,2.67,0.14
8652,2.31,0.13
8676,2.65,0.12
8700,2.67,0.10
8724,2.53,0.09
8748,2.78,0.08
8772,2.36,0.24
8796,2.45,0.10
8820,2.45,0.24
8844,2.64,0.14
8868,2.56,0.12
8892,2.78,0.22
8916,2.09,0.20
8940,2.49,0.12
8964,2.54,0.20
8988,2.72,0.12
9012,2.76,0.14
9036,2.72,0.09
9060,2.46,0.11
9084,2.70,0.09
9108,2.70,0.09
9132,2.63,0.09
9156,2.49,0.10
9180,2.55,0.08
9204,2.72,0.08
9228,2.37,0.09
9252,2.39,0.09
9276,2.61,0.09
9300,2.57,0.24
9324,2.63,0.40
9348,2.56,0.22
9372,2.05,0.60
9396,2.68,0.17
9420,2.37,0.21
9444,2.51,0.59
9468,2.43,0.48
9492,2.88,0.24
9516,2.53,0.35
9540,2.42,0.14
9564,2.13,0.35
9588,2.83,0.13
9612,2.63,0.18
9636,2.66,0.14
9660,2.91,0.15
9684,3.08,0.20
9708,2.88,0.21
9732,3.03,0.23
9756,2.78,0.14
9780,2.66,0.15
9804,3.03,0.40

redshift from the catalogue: 0.29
